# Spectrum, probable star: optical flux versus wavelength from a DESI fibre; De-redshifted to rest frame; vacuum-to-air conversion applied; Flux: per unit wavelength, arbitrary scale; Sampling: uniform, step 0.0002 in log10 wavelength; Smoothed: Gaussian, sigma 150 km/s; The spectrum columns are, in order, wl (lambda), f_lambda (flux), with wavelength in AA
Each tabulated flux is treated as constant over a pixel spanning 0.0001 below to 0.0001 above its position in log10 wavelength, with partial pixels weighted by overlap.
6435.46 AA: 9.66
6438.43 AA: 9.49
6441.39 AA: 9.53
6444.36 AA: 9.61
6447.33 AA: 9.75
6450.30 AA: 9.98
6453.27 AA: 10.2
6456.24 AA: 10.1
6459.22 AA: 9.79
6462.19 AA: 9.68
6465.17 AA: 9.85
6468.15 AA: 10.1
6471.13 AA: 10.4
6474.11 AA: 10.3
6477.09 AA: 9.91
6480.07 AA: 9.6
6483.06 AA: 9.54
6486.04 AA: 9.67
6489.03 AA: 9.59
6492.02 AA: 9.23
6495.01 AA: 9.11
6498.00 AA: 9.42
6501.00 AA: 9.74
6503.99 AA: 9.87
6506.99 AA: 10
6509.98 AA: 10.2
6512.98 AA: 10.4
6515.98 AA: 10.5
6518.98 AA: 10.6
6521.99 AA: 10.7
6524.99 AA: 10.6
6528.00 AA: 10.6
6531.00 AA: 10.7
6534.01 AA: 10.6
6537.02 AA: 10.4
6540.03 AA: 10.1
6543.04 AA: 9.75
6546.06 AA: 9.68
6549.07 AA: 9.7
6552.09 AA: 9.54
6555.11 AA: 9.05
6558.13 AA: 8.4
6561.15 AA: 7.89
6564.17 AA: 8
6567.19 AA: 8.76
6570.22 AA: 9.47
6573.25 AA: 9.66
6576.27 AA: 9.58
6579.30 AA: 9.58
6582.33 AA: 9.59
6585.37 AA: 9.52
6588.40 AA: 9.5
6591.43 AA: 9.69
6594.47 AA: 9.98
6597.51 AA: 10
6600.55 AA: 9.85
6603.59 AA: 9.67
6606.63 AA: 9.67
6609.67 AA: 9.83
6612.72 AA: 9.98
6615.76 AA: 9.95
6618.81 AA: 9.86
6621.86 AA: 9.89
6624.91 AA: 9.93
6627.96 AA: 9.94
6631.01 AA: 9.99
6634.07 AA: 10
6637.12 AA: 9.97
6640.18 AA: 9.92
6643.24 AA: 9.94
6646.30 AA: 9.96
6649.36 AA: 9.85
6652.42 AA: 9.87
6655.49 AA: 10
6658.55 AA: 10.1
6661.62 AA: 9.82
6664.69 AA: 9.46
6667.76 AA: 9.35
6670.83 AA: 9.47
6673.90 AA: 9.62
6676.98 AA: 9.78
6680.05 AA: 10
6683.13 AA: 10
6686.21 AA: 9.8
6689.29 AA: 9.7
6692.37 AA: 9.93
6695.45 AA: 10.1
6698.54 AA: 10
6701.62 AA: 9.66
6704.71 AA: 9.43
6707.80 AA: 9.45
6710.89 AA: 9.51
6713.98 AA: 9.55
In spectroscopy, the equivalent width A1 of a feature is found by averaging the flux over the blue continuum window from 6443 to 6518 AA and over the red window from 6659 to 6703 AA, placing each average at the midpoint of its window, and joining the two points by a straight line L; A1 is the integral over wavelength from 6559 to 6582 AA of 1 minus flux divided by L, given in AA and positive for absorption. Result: 1.9 AA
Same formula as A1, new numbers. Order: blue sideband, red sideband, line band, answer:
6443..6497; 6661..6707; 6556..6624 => 2.0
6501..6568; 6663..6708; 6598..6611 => 0.0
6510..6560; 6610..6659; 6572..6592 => 0.9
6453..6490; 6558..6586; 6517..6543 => -3.0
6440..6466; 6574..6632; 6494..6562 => -0.8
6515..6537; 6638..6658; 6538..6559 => 1.9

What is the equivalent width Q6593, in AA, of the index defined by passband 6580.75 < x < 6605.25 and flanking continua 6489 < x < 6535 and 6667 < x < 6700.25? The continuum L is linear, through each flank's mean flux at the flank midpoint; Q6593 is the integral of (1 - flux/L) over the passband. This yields 0.6 AA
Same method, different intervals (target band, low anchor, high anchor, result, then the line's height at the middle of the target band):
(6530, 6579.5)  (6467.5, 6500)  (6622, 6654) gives 1.8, 9.81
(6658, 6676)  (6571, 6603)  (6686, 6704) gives 0.4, 9.81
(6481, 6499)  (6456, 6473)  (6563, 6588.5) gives 0.7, 9.83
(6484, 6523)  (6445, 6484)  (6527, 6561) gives -0.2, 9.86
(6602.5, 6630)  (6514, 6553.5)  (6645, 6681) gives 0.2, 9.95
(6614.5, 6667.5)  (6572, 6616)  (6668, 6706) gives -0.8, 9.76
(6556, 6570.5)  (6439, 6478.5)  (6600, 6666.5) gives 2.1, 9.9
